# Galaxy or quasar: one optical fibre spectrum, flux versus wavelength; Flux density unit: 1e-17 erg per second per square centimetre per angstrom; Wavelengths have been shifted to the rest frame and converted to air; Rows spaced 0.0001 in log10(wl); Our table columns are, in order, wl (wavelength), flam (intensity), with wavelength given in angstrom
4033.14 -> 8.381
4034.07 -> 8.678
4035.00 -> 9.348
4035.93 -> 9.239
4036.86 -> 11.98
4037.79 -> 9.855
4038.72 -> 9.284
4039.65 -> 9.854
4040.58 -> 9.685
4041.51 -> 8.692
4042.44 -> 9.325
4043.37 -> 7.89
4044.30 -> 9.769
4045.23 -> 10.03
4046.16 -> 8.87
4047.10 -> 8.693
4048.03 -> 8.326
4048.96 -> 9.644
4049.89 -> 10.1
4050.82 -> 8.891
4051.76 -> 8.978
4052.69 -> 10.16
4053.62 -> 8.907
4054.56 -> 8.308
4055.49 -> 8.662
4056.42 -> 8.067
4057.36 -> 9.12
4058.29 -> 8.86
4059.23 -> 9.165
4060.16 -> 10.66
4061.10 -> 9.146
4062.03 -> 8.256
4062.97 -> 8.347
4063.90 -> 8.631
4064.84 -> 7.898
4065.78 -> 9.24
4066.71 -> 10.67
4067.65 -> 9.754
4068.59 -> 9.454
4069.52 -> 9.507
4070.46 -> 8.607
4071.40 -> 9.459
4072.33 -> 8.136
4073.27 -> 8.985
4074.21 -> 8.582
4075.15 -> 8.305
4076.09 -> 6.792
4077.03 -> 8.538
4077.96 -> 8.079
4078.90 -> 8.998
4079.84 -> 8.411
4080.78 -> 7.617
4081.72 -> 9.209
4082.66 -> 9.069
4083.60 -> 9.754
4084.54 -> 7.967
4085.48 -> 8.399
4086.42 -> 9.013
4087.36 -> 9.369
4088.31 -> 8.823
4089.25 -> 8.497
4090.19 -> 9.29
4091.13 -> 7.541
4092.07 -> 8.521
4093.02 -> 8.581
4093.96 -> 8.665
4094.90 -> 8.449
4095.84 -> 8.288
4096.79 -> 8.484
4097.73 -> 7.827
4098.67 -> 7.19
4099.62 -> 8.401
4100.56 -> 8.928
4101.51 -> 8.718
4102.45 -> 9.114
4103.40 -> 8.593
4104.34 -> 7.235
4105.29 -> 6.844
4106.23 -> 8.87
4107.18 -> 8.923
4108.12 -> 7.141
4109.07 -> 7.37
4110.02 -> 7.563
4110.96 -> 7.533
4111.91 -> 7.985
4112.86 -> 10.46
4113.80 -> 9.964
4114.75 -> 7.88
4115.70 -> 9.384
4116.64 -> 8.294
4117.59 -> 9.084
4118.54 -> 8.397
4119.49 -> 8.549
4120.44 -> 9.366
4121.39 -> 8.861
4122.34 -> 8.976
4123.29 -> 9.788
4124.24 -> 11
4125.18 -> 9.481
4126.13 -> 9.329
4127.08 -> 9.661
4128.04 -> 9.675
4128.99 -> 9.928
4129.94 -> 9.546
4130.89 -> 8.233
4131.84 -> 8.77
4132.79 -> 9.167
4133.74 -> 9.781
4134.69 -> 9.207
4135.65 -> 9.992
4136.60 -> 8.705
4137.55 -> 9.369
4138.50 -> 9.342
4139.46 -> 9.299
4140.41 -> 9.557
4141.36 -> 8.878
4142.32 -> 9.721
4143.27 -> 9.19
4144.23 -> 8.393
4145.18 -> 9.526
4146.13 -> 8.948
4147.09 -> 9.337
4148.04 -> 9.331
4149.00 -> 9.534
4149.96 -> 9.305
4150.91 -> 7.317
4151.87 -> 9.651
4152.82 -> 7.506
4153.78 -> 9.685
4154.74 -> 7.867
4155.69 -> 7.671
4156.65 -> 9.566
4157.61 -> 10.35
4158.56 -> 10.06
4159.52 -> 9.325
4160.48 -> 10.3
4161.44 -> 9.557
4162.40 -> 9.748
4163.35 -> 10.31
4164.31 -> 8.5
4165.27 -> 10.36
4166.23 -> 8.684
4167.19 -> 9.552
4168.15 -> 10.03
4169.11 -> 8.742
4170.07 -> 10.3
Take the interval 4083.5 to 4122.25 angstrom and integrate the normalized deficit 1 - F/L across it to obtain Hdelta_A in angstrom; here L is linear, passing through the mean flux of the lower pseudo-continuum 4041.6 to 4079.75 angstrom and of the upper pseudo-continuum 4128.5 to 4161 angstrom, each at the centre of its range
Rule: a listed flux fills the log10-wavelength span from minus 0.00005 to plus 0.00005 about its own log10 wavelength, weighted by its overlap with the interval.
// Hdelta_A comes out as 2.5 angstrom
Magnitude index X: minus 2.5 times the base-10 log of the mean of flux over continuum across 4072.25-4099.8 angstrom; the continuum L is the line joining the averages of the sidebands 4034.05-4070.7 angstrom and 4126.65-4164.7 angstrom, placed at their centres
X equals 0.09 mag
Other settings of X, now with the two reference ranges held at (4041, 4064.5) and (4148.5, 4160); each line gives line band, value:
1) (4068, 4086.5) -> 0.04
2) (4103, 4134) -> 0.02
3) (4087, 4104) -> 0.06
